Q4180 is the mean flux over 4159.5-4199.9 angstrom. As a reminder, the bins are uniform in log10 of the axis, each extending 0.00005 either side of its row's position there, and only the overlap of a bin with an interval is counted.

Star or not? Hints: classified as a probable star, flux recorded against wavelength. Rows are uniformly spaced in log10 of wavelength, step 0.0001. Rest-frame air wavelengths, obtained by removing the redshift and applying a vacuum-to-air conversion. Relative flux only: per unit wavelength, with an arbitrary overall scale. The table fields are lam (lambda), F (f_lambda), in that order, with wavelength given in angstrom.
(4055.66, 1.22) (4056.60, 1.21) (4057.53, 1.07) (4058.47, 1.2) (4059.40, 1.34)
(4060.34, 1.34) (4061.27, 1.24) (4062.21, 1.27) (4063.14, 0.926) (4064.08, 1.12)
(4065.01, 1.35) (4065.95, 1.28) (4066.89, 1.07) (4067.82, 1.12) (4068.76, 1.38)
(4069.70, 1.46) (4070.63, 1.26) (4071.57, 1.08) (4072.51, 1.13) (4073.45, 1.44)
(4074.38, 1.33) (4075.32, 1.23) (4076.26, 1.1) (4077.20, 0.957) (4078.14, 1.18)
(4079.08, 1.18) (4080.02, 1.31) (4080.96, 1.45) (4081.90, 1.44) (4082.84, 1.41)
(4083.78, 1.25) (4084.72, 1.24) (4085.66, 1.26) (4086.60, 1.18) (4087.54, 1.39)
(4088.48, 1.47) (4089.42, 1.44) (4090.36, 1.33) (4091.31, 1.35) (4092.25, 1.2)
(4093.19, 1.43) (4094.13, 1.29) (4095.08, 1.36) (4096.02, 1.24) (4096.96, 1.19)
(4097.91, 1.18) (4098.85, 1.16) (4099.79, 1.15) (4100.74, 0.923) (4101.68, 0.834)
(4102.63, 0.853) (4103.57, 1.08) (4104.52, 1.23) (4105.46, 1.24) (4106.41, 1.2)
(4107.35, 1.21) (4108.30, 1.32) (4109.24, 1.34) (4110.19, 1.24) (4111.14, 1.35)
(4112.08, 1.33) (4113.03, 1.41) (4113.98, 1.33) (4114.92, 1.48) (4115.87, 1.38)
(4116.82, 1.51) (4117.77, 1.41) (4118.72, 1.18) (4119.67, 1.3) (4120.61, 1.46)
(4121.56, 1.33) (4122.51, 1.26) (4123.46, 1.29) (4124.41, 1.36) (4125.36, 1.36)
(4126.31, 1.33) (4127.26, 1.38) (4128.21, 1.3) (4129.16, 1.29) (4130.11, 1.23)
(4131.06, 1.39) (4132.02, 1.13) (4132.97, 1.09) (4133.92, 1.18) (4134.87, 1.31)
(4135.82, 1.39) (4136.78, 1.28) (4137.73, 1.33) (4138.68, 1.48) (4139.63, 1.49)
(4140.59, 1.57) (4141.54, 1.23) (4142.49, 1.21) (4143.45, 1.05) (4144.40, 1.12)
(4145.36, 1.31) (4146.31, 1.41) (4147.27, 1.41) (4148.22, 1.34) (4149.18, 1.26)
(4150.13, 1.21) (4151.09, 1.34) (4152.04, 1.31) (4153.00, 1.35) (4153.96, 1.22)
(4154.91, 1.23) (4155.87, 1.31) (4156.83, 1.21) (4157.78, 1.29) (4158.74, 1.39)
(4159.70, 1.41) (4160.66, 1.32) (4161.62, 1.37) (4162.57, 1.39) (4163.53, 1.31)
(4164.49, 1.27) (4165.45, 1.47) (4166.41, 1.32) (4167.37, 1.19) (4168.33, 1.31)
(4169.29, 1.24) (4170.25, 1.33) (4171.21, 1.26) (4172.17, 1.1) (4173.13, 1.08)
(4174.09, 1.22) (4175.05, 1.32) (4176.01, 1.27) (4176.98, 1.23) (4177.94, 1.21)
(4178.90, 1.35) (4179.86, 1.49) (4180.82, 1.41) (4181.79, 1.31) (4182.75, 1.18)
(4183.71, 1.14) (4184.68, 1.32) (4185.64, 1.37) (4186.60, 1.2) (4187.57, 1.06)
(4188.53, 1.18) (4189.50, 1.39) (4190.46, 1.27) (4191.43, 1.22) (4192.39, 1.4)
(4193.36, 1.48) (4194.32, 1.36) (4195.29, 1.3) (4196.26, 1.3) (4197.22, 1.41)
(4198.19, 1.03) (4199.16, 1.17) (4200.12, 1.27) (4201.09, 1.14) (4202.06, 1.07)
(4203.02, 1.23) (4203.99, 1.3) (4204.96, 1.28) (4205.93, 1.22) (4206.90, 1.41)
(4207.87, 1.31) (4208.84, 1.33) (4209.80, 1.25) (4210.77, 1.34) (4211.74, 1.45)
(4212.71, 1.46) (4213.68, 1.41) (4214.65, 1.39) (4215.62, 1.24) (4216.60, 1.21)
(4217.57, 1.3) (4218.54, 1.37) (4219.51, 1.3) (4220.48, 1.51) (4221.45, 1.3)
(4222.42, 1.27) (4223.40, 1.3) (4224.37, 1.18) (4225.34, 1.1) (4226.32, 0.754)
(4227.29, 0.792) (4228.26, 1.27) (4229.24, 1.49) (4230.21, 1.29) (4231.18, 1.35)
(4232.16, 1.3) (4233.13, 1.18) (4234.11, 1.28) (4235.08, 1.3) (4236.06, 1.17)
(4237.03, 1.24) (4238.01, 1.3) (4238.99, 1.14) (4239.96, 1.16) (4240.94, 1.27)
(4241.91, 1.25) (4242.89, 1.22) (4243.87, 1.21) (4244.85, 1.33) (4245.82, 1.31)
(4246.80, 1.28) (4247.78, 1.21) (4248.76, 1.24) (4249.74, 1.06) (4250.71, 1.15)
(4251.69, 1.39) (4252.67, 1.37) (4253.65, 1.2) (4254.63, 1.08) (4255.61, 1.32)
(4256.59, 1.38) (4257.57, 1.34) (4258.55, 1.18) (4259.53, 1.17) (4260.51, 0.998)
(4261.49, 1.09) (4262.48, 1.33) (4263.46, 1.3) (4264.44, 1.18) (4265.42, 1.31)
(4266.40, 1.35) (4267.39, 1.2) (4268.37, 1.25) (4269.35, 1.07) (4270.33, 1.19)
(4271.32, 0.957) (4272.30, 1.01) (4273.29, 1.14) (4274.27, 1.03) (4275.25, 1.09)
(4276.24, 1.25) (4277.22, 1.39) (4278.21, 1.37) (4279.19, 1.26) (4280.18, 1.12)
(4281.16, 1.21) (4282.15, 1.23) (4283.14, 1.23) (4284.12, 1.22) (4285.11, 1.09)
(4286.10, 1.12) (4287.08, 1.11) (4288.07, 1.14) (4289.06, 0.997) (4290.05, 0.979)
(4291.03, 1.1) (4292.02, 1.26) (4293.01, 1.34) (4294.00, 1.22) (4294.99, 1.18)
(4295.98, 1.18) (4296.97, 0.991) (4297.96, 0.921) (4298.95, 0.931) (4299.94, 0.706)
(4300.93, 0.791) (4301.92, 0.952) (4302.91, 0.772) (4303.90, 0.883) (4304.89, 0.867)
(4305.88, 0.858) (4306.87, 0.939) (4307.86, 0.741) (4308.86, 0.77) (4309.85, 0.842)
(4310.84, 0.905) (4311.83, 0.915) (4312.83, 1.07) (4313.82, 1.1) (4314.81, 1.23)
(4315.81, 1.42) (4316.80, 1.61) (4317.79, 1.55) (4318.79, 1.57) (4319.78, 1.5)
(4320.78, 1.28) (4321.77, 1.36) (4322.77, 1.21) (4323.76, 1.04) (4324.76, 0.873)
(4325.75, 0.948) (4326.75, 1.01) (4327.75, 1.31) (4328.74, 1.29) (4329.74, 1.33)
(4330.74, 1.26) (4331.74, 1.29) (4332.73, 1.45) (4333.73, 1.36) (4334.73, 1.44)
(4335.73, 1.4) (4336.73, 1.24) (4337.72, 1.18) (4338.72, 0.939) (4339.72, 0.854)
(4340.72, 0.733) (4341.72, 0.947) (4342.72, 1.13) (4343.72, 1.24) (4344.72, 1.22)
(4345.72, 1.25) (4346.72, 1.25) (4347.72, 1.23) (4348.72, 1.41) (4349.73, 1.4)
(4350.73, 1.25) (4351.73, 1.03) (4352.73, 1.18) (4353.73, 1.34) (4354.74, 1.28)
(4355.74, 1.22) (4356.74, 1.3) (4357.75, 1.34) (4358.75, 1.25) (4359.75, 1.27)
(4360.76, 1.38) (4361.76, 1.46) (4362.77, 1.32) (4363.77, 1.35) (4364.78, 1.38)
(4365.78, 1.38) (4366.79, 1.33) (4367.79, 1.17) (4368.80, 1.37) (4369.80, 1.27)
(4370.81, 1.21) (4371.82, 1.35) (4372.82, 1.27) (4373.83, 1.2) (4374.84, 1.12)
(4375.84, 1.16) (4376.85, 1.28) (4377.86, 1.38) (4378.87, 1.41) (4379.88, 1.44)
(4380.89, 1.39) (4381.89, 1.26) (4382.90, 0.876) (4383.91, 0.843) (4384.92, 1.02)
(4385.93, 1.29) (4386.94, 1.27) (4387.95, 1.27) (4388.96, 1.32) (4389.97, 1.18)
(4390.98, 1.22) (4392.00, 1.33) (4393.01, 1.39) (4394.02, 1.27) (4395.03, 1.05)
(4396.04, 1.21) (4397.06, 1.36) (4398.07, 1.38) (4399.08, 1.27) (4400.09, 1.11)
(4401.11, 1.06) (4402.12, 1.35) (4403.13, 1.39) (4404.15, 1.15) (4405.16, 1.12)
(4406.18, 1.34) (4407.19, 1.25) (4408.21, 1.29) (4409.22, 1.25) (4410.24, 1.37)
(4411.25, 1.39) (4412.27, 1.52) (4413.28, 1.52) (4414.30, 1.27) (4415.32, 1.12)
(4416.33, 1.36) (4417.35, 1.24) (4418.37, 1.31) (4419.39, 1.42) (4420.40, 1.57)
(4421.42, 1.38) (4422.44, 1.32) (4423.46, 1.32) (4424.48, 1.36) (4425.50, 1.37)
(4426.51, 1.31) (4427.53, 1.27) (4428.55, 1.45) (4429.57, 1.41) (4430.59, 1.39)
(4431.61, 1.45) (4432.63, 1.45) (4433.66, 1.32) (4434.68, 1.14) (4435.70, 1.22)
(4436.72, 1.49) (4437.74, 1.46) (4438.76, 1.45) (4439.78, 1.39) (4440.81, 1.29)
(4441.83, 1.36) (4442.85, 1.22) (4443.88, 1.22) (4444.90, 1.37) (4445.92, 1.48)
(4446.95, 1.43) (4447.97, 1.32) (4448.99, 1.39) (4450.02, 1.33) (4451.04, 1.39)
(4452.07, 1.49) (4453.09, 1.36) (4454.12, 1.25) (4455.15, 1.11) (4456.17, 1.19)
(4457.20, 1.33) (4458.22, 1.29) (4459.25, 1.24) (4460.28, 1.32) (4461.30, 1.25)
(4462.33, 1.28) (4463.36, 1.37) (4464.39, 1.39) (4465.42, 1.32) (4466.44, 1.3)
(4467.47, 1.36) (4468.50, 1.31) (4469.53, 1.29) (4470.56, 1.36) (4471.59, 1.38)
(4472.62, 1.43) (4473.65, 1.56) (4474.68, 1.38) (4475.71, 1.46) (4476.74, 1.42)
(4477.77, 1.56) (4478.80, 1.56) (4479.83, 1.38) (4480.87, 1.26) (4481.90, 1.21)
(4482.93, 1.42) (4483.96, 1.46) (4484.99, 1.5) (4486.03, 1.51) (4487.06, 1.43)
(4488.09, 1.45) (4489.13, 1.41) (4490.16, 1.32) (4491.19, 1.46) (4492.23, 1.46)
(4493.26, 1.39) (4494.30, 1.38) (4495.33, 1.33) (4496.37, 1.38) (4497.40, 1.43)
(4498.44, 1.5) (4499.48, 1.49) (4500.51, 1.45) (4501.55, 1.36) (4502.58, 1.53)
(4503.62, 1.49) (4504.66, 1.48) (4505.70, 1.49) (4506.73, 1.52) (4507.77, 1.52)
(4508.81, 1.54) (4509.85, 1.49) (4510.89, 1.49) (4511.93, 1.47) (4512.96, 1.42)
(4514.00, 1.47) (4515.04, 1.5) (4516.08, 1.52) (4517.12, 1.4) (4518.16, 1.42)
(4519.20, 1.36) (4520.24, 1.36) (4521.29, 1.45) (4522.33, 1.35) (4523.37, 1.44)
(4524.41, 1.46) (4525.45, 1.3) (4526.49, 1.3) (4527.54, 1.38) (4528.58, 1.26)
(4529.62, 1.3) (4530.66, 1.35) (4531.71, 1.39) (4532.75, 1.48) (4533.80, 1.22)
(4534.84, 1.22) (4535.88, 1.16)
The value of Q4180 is 1.28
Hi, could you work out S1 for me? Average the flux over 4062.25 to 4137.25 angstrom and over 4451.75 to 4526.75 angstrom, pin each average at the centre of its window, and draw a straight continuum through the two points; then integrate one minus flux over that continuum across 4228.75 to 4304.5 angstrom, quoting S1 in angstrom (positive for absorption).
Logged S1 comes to 8.4 angstrom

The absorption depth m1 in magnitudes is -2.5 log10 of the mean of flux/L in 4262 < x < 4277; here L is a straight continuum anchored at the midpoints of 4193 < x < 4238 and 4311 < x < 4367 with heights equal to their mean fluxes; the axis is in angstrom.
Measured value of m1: 0.07 mag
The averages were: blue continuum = 1.27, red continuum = 1.25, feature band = 1.18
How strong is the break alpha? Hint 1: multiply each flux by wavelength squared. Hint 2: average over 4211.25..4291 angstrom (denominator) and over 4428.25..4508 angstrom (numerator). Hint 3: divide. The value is 1.3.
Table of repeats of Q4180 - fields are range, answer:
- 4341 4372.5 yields 1.27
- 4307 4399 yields 1.23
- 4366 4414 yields 1.26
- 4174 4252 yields 1.26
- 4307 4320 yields 1.16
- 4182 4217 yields 1.28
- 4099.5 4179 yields 1.28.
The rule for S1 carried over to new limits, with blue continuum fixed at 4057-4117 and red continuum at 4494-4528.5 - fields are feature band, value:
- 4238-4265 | 1.9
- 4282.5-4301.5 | 3.7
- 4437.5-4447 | 0.3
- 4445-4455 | 0.3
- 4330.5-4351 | 2.2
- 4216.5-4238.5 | 1.2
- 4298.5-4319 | 5.1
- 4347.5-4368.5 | 1.1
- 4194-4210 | 0.5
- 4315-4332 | 0.9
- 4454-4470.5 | 1.5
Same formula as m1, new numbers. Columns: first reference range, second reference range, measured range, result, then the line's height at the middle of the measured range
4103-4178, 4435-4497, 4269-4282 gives 0.14 mag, 1.33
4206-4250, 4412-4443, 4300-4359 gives 0.14 mag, 1.31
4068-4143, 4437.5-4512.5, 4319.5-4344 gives 0.14 mag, 1.35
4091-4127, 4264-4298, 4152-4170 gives -0.06 mag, 1.24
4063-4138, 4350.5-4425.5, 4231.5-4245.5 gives 0.03 mag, 1.27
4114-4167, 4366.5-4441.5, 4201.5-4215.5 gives 0.00 mag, 1.31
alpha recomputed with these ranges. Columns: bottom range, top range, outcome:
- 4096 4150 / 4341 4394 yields 1.11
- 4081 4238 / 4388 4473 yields 1.17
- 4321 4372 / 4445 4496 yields 1.18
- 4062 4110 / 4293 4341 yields 1.01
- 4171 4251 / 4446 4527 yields 1.26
